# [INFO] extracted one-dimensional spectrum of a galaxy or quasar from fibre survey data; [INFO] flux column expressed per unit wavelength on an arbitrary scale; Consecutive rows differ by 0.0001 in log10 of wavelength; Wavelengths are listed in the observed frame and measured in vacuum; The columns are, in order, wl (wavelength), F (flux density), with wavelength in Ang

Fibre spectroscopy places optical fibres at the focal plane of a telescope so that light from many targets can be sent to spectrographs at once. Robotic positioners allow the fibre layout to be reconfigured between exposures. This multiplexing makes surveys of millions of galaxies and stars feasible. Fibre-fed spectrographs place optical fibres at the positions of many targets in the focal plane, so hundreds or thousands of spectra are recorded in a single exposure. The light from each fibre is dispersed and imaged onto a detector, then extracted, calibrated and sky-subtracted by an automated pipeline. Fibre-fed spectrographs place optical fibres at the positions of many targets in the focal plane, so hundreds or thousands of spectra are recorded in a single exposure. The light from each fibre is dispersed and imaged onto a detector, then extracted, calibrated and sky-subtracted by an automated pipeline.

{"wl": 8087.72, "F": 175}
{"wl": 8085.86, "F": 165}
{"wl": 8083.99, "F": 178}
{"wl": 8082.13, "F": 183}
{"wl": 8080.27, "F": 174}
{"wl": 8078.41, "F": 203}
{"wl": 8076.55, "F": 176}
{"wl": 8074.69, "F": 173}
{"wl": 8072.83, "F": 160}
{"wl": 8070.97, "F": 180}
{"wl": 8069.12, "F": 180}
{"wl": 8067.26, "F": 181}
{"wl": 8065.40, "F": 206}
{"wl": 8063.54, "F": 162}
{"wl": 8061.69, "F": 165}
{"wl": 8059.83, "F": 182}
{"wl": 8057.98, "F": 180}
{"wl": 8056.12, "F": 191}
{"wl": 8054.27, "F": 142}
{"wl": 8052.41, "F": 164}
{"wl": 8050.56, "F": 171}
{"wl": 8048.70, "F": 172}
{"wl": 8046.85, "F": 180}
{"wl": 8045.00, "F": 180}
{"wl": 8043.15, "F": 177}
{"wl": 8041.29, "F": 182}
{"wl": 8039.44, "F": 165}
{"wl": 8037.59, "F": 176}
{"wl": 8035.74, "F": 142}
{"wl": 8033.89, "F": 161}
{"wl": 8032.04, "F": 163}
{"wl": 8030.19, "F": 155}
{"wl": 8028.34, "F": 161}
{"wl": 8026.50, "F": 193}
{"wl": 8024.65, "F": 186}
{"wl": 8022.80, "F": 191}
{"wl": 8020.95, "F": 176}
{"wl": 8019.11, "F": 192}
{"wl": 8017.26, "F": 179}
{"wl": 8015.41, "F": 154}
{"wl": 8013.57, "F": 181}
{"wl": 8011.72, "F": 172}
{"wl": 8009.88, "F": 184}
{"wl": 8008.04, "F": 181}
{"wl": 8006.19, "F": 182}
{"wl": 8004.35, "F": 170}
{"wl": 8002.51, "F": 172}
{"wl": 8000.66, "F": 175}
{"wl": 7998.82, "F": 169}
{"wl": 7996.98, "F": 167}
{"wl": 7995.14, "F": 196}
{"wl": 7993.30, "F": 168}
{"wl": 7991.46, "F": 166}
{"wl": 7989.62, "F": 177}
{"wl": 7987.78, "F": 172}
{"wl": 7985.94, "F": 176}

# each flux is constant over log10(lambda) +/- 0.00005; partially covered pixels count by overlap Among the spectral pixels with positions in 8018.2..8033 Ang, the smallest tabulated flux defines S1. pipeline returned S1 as 155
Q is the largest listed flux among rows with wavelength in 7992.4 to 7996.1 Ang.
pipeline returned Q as 196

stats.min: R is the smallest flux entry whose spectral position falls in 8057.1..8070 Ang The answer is 162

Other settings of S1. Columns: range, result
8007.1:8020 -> 154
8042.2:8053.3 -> 164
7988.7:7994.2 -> 166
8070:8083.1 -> 160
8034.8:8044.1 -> 142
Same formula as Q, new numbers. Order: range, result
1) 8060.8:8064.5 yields 165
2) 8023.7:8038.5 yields 193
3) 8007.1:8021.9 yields 192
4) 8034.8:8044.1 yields 182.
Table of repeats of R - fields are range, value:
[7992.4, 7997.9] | 167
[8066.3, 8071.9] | 180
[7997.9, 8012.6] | 169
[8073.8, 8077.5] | 173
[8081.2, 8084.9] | 178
